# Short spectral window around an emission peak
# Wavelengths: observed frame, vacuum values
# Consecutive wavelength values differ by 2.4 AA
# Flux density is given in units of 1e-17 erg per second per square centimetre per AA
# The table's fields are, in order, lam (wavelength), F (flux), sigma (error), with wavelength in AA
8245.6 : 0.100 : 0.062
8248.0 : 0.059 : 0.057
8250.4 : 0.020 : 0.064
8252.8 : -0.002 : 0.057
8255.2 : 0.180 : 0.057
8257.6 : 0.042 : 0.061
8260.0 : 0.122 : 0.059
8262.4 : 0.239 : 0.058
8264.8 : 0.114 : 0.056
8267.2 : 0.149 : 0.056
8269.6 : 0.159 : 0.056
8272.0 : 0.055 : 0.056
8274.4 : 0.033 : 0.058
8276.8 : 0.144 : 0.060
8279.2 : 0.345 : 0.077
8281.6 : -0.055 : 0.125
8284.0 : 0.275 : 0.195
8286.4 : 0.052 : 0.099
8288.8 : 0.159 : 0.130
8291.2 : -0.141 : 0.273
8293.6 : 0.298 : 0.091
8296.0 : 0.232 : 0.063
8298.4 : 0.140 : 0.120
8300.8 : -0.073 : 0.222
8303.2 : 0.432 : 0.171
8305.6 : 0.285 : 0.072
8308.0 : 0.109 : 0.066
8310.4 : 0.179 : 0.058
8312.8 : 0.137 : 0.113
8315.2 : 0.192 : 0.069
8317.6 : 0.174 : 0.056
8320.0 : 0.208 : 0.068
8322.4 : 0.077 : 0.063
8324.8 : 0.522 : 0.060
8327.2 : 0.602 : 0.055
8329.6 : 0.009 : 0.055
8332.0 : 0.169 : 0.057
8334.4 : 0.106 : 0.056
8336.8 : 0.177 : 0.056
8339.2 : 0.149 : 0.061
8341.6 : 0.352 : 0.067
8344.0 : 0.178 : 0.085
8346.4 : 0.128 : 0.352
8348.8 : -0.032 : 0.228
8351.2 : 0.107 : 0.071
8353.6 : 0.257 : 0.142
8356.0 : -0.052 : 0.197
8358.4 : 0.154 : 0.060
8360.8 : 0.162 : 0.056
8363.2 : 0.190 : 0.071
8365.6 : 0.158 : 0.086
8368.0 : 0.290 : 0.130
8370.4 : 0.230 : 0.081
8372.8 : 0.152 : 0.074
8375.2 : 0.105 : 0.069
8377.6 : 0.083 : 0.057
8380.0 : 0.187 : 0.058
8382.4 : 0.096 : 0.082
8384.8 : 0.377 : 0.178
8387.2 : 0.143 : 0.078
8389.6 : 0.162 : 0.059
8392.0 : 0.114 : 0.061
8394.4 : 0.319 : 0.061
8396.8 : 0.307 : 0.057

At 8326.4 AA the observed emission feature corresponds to H-gamma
